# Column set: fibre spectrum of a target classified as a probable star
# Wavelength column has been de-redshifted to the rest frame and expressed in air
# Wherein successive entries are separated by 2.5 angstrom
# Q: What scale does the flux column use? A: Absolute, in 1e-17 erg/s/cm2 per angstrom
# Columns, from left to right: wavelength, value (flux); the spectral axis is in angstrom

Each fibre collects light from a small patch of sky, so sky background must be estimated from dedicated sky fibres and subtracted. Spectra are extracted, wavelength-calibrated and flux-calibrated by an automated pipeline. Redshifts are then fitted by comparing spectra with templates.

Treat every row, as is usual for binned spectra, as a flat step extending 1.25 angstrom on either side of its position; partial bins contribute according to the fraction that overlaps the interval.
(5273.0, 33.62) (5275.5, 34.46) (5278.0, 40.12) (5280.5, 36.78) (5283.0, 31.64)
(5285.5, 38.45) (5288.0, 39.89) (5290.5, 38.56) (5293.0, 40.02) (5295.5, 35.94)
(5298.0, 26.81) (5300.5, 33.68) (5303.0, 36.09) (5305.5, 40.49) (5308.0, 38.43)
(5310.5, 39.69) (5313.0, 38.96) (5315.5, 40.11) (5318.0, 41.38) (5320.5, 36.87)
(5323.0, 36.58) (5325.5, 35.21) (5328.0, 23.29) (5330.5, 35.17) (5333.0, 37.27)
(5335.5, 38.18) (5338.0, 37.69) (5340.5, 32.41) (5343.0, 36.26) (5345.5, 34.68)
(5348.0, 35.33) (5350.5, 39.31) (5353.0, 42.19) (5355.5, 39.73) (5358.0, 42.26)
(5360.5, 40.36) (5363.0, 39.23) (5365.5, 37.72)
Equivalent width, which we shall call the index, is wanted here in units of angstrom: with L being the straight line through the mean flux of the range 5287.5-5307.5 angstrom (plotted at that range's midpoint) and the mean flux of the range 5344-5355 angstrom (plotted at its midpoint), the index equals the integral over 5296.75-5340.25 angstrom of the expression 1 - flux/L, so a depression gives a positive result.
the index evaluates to 1.0 angstrom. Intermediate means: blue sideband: 36.4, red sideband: 38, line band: 36.1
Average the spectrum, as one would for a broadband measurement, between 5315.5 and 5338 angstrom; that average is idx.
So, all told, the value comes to 35.9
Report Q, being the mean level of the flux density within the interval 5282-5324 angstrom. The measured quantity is 37.3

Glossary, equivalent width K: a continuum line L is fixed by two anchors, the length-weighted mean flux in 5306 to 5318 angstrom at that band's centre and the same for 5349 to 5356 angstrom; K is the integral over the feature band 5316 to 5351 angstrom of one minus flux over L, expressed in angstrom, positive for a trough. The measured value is 3.7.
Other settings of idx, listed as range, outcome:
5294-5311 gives 35.8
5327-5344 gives 34.5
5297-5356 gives 36.5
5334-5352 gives 36.4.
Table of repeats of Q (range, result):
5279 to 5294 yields 37.6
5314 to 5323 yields 39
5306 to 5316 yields 39.3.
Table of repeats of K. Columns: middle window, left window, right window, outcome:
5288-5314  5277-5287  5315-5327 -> 0.12 angstrom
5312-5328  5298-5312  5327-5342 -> -0.69 angstrom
